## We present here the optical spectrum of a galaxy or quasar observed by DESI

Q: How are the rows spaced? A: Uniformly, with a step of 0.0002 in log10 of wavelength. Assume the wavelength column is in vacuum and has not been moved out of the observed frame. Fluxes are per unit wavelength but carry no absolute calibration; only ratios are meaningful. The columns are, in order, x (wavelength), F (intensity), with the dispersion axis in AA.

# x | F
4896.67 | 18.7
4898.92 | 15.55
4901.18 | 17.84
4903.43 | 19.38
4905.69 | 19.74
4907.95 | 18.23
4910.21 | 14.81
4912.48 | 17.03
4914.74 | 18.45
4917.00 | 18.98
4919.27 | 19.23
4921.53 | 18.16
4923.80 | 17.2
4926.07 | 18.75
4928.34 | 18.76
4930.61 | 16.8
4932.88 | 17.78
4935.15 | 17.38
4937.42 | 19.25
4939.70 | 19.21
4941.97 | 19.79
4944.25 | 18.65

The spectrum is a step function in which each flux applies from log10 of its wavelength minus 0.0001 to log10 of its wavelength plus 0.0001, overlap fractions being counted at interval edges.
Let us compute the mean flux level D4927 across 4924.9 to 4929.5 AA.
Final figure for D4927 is 18.7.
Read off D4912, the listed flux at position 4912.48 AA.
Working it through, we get 17.03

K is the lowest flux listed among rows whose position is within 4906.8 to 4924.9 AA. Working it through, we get 14.81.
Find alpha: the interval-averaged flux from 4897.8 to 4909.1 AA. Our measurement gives 18.1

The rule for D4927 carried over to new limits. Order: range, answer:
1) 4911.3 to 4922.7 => 18.3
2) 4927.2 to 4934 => 17.8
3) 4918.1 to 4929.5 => 18.4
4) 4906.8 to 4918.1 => 17.5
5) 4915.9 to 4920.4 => 19.1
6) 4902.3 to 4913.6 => 17.8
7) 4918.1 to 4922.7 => 18.7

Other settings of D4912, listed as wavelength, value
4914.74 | 18.45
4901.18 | 17.84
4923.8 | 17.2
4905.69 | 19.74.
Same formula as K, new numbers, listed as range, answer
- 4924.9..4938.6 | 16.8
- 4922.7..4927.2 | 17.2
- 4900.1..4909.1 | 17.84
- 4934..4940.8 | 17.38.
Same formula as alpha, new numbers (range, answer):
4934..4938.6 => 18.3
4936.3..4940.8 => 19.2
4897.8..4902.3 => 16.7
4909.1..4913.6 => 15.9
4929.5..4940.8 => 18.1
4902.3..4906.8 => 19.6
